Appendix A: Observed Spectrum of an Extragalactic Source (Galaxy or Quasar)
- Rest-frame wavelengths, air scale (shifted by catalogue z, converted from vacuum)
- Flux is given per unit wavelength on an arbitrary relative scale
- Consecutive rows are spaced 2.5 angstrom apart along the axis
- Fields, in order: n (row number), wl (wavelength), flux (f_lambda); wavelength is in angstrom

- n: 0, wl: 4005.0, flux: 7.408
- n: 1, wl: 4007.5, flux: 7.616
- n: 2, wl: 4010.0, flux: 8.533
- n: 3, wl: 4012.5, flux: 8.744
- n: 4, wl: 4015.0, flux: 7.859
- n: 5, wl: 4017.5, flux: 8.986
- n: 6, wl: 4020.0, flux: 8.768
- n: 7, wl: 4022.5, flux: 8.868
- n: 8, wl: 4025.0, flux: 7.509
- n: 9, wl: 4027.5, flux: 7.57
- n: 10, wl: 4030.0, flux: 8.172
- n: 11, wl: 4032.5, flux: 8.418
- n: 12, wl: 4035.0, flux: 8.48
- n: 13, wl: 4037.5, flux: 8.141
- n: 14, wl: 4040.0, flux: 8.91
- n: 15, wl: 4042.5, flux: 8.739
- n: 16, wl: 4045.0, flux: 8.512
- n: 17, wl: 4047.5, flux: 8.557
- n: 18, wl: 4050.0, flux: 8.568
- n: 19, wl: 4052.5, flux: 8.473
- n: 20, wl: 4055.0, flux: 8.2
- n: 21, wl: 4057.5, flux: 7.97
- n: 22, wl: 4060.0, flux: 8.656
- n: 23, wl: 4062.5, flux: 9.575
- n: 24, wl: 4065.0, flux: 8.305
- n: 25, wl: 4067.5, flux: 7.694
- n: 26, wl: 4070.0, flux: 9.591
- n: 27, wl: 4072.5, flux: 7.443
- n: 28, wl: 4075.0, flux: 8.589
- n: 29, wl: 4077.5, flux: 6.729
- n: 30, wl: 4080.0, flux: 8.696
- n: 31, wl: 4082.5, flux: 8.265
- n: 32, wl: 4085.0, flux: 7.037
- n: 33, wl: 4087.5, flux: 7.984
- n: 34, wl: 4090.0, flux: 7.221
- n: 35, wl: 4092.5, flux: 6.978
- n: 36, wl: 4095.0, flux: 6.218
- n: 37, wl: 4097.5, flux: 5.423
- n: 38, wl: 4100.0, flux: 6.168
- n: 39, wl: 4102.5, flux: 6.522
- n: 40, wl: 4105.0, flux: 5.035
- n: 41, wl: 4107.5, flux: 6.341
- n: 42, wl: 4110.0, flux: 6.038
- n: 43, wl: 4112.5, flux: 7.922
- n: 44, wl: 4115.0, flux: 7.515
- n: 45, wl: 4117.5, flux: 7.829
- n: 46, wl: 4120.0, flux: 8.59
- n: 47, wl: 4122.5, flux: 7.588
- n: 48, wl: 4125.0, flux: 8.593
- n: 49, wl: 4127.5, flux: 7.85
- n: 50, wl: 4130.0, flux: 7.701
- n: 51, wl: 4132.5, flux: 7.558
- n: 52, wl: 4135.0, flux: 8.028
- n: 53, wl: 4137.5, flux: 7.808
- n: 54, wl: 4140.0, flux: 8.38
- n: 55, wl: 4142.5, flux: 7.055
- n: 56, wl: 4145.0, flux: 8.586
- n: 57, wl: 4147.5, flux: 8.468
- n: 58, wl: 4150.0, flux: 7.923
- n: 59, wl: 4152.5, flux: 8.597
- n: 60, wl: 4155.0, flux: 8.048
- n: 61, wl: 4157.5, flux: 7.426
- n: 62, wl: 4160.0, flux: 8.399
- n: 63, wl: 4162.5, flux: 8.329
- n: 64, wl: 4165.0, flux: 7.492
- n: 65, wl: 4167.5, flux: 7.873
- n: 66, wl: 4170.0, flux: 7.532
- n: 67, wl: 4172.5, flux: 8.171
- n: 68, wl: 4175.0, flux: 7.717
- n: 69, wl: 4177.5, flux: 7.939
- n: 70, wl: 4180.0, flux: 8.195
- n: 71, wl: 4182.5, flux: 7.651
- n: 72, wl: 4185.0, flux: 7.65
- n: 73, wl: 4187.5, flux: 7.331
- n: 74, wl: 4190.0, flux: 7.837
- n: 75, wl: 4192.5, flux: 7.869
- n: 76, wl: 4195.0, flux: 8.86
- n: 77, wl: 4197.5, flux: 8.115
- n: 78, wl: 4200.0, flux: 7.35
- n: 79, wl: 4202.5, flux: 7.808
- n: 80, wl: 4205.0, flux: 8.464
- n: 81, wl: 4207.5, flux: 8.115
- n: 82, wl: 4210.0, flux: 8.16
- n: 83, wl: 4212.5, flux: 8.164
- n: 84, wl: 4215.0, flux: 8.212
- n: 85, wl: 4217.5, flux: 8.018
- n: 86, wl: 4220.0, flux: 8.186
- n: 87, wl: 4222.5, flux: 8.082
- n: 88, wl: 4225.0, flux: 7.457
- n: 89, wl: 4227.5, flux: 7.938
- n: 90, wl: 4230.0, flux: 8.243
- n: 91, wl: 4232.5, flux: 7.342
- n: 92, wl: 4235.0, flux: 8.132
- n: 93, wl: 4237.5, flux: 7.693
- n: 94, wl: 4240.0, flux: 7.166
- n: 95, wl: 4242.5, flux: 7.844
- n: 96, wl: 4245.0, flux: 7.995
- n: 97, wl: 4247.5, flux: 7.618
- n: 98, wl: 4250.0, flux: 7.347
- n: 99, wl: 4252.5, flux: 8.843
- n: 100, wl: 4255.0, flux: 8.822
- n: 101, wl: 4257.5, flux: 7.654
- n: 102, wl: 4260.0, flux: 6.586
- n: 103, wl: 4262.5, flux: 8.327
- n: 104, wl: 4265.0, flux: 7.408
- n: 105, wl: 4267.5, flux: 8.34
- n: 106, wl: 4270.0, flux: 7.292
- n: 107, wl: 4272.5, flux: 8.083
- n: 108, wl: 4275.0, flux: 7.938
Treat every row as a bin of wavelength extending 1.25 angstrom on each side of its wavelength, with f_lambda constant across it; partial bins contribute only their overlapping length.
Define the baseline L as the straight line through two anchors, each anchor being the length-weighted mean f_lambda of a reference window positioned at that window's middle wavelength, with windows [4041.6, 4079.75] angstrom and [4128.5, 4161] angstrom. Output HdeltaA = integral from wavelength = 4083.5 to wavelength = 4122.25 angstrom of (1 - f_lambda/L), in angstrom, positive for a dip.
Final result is 6.16 angstrom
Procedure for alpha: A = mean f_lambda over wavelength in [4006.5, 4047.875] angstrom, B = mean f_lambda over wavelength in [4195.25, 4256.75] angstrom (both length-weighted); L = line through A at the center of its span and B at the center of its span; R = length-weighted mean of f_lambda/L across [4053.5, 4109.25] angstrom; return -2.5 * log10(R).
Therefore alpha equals 0.11 mag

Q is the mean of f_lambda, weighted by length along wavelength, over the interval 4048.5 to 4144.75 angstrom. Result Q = 7.65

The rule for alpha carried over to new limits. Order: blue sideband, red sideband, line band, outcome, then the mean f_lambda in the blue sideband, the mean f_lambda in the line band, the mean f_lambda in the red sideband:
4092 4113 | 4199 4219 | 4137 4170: -0.13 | 6.21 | 8.02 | 8.05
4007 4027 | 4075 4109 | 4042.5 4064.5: -0.12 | 8.36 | 8.56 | 6.88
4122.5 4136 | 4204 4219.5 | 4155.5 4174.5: 0.02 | 7.91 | 7.89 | 8.18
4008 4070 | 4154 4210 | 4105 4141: 0.07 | 8.44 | 7.6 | 7.92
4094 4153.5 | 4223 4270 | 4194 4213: -0.06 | 7.41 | 8.12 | 7.81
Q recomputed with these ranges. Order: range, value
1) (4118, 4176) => 7.99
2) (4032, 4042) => 8.51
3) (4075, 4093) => 7.65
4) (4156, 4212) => 7.93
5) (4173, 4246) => 7.92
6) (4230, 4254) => 7.81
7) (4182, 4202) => 7.84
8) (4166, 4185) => 7.85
